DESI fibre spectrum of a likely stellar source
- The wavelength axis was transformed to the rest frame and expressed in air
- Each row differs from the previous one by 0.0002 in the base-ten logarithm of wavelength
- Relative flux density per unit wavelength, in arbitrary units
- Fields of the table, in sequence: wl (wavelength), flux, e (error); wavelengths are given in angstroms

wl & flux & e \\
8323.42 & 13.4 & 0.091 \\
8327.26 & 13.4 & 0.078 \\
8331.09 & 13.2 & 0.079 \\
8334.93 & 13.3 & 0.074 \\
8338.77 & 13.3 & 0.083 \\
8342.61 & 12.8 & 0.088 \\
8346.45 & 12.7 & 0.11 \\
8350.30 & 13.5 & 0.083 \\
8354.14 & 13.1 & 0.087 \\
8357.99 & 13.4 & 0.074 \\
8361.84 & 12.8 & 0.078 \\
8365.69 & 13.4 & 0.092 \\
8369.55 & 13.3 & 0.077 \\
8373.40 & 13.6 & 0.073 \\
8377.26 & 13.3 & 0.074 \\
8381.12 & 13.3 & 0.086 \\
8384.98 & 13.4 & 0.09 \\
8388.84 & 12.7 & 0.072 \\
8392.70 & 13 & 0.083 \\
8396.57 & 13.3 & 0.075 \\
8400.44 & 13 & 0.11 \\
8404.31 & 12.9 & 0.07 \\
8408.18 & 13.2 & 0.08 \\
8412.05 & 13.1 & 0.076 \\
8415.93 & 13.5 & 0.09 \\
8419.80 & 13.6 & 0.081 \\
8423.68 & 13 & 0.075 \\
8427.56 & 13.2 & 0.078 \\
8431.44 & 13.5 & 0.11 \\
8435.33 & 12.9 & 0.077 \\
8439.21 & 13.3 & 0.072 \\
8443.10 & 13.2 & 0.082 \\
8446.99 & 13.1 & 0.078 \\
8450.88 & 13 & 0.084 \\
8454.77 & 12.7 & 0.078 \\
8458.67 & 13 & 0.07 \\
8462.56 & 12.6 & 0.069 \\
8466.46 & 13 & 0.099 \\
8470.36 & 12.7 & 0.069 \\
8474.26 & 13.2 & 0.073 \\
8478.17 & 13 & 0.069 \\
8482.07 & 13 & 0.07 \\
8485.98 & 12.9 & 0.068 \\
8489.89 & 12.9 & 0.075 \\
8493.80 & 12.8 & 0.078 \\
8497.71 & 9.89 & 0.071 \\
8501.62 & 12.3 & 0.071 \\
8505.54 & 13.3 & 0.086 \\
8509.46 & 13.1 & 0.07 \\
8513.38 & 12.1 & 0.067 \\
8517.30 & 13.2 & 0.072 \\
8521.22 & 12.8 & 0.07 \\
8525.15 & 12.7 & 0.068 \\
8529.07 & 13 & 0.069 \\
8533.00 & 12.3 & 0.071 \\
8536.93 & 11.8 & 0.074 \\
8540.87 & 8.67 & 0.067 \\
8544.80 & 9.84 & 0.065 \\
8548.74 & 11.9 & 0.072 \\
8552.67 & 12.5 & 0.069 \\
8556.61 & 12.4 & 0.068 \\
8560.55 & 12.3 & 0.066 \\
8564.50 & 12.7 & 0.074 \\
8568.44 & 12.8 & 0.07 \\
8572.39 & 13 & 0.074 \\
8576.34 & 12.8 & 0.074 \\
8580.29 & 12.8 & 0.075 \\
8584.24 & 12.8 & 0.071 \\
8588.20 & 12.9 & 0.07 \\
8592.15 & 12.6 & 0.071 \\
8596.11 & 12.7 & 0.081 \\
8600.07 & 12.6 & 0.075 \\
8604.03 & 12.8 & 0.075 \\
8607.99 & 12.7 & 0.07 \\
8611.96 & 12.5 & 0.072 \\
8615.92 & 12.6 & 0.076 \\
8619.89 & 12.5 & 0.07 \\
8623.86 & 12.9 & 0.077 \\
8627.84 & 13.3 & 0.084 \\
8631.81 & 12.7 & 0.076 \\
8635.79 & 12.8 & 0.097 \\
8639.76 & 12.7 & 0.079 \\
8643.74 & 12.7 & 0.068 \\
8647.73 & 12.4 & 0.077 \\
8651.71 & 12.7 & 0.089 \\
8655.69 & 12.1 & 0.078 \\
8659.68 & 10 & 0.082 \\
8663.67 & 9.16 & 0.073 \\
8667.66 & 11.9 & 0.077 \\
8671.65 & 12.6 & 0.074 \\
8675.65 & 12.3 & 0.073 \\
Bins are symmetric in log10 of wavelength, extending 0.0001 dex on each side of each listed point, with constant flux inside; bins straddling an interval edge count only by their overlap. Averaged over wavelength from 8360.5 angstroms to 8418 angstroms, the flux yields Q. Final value 13.2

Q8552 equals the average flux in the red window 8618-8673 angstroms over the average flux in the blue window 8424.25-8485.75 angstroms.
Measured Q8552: 0.9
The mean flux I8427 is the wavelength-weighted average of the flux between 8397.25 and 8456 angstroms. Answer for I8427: 13.2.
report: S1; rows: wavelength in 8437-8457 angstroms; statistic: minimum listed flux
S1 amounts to 12.7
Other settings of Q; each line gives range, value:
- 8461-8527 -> 12.7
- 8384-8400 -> 13.1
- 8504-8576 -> 12.3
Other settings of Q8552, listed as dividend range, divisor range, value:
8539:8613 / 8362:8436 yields 0.93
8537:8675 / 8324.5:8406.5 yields 0.93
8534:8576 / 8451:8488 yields 0.92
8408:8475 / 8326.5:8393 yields 0.99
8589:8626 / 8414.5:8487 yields 0.97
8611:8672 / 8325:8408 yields 0.93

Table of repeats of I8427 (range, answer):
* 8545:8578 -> 12.4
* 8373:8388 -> 13.3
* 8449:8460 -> 12.9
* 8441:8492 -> 12.9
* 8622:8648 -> 12.8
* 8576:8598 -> 12.8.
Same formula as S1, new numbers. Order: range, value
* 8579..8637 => 12.5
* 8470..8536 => 9.89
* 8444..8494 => 12.6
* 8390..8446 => 12.9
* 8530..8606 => 8.67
